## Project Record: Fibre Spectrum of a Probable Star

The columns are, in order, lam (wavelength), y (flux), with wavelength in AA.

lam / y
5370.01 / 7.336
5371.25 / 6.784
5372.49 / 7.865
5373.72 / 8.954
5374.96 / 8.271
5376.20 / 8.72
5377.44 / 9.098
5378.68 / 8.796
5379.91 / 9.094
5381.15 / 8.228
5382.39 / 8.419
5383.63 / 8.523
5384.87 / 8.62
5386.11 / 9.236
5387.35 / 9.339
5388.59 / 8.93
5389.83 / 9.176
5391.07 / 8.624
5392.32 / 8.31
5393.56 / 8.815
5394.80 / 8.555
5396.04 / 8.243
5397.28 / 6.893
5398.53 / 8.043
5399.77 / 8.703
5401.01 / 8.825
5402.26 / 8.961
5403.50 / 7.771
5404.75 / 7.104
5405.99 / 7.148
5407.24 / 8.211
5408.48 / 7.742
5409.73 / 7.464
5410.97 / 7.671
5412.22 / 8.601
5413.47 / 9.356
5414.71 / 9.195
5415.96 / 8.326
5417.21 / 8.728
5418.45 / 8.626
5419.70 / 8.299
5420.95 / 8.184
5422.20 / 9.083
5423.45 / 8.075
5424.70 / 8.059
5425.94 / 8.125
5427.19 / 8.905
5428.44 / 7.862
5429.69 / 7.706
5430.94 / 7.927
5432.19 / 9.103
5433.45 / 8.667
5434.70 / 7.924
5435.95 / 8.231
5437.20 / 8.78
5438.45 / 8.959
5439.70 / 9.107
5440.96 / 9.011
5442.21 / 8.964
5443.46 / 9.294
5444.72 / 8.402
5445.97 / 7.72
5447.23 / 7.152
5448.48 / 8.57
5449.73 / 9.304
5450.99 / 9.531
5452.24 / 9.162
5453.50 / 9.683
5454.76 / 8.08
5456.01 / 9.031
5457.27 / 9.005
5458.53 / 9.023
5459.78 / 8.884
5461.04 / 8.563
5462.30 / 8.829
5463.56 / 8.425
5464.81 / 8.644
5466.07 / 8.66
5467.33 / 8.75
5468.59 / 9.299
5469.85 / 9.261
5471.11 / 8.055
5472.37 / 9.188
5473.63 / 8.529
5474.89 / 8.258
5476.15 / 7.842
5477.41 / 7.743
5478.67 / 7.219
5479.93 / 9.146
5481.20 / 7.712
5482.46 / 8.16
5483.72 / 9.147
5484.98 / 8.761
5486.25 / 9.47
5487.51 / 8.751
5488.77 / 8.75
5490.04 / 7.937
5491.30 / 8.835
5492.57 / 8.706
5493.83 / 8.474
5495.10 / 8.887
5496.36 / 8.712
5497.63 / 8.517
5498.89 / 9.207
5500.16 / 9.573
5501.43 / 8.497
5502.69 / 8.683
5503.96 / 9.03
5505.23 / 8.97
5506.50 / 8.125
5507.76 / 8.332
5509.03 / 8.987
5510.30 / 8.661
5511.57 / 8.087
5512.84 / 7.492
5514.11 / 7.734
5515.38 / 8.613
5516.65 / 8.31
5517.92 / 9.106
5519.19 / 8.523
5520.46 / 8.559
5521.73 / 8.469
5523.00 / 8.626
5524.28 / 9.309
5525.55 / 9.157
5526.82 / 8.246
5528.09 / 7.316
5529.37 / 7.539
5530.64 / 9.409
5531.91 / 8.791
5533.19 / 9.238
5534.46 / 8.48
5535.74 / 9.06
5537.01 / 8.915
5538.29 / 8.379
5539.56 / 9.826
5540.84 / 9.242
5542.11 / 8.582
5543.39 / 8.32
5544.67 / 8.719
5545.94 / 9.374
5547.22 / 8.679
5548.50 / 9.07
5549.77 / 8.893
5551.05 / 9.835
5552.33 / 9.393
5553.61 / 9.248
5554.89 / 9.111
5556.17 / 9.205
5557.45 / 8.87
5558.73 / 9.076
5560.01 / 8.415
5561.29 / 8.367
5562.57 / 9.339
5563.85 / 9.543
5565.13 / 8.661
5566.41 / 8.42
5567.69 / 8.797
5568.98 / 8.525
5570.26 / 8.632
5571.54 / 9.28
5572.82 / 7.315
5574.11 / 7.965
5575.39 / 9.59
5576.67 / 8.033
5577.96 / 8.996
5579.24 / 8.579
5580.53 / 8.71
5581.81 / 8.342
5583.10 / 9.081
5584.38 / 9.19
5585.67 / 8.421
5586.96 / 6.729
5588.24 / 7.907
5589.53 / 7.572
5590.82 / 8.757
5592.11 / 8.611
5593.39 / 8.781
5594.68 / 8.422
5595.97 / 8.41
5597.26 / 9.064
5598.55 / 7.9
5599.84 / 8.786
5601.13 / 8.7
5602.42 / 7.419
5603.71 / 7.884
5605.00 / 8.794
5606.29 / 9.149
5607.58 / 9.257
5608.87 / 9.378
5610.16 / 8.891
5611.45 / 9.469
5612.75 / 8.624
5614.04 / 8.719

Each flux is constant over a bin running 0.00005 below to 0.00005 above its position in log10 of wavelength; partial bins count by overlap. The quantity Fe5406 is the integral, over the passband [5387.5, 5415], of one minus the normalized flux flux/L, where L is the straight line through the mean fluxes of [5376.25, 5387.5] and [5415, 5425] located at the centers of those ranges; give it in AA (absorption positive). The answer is 1.04 AA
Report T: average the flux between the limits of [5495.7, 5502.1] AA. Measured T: 8.91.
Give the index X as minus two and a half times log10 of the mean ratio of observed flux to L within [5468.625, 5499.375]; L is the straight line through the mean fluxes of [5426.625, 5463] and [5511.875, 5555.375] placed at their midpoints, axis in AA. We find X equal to 0.017 mag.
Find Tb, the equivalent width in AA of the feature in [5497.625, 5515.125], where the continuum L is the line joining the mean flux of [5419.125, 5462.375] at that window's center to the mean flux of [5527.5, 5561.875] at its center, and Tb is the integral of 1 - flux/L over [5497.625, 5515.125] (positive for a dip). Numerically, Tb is 0.40 AA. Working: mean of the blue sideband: 8.6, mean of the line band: 8.57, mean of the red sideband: 8.87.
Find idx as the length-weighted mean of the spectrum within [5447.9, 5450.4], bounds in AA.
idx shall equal 8.95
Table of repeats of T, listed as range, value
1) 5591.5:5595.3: 8.62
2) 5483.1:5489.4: 8.98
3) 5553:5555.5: 9.18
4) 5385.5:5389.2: 9.17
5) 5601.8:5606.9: 8.31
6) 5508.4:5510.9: 8.82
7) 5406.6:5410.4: 7.8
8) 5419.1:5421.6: 8.24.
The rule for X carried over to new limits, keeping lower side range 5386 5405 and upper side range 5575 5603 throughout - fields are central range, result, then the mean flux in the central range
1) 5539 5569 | -0.07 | 8.99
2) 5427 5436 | 0.03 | 8.26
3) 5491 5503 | -0.04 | 8.81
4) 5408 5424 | 0.01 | 8.42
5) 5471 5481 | 0.03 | 8.23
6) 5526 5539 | -0.01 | 8.56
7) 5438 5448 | -0.01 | 8.57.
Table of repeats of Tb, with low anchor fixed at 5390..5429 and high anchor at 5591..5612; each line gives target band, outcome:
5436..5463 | -1.4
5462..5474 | -0.5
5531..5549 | -0.7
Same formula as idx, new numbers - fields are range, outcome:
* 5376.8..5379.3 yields 8.96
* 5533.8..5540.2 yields 8.94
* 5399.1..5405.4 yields 8.27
